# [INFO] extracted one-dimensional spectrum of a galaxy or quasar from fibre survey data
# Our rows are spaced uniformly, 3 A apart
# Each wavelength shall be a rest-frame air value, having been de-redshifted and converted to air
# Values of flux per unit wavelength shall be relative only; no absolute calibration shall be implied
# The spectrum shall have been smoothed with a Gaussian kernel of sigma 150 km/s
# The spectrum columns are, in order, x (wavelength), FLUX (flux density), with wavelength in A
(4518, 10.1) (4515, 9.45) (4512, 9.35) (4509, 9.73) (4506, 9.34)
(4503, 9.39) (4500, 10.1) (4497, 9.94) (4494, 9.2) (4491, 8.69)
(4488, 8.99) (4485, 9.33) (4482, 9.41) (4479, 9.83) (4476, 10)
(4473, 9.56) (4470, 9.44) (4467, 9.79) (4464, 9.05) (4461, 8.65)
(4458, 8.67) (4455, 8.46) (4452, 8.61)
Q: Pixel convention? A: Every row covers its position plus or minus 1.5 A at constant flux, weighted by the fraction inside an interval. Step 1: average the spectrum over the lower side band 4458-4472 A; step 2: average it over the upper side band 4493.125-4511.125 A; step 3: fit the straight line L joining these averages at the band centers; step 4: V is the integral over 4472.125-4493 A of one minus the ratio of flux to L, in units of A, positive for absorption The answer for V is 0.0 A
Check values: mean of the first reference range 9.18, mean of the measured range 9.39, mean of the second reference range 9.62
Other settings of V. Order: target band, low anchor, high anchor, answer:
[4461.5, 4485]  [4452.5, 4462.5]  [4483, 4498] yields -1.7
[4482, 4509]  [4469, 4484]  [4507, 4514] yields 0.5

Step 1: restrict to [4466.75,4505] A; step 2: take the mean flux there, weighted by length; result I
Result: 9.5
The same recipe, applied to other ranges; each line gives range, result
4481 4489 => 9.25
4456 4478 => 9.3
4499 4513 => 9.57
